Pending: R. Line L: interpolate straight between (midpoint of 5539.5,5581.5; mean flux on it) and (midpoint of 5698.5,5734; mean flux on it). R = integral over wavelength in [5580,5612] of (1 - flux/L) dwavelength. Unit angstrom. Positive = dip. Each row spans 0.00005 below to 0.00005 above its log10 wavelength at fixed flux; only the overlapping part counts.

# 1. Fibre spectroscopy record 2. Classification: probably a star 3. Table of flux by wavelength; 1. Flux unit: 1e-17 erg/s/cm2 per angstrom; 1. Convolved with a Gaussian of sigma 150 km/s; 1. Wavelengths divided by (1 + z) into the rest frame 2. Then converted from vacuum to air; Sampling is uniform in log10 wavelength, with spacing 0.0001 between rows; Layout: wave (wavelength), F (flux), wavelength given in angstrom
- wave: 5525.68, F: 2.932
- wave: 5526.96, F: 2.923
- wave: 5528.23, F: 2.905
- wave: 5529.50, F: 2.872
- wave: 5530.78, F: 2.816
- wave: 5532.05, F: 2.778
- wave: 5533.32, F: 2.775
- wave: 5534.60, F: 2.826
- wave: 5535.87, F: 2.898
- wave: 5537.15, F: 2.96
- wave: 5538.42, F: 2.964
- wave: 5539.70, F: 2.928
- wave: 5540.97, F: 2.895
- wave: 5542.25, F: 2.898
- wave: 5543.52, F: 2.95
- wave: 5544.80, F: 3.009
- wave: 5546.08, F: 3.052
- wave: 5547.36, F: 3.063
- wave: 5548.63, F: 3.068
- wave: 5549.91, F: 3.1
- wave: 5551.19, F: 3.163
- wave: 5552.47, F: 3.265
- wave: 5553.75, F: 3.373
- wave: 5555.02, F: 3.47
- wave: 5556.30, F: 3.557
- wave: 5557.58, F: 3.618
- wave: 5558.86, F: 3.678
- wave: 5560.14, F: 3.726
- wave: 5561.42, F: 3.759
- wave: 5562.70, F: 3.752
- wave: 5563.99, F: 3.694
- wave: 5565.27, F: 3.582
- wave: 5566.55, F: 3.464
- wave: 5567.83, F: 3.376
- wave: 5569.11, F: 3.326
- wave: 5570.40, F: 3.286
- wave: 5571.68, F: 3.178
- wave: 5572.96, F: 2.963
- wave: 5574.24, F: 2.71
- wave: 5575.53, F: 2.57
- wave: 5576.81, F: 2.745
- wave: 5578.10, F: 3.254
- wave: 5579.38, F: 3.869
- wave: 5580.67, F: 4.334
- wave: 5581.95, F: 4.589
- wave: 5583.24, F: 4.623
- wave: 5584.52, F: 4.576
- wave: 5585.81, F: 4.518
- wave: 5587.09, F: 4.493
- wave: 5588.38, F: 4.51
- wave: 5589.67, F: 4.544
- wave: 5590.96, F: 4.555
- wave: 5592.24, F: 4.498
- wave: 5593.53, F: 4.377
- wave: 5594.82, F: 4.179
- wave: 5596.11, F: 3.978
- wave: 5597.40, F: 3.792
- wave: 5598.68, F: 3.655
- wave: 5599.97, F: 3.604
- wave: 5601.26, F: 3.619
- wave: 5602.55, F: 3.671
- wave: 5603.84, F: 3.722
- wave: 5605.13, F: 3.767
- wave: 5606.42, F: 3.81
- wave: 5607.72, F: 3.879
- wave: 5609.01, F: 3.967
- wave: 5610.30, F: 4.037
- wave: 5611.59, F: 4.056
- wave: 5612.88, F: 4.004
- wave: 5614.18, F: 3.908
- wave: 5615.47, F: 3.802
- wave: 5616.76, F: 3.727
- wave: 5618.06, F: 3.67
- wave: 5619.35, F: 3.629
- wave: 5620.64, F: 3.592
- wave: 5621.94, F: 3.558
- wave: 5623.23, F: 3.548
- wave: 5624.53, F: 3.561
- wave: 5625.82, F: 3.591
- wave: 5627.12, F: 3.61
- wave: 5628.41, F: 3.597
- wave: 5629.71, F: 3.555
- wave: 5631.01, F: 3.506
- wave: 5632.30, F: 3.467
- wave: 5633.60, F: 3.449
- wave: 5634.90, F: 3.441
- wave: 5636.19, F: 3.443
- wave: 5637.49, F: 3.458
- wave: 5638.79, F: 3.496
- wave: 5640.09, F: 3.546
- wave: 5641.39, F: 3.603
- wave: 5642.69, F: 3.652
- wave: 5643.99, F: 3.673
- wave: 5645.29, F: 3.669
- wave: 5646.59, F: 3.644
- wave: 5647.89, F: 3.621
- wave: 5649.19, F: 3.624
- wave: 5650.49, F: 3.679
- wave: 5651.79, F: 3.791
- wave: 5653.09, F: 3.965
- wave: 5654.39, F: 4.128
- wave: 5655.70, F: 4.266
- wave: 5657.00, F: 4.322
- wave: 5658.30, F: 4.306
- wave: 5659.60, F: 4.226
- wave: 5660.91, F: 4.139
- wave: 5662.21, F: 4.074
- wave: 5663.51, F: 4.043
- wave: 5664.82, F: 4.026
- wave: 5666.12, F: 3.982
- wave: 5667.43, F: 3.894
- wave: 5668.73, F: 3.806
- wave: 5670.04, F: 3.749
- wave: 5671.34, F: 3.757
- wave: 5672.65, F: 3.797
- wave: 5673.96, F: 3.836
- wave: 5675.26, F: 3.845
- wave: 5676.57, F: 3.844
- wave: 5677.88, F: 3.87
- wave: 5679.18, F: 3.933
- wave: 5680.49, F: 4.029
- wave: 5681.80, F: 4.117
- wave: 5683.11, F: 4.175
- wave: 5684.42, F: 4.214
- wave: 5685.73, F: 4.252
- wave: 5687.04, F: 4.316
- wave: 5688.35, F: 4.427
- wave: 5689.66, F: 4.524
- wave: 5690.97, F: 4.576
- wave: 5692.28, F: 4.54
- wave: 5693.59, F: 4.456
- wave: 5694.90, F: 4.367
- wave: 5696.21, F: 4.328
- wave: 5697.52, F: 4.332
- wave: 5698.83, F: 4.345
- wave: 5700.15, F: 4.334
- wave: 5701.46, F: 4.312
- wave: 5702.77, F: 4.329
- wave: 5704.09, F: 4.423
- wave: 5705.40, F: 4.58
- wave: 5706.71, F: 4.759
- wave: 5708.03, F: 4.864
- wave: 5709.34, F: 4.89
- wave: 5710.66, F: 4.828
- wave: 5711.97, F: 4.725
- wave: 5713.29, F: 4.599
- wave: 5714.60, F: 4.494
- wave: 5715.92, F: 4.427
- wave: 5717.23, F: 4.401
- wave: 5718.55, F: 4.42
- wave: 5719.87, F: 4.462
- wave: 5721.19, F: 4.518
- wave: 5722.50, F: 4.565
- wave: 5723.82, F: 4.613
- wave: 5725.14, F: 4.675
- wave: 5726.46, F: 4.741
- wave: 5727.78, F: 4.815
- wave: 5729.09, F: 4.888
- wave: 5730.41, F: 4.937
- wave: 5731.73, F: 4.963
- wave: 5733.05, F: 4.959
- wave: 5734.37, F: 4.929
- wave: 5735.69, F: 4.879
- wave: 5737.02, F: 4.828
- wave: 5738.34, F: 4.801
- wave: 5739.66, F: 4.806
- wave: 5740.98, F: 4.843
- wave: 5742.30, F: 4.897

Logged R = -4.8 angstrom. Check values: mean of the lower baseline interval 3.3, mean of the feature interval 4.13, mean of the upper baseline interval 4.63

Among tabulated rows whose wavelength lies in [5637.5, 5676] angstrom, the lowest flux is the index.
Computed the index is 3.496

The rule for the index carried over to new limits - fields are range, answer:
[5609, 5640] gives 3.441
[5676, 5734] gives 3.844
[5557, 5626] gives 2.57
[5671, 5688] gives 3.757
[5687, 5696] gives 4.316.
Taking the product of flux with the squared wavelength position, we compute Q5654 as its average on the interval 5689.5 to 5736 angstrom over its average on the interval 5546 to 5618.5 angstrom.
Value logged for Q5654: 1.3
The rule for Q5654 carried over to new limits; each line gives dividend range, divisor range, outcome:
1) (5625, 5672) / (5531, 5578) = 1.23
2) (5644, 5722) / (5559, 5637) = 1.16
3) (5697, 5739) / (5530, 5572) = 1.53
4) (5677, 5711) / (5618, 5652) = 1.25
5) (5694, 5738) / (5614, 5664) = 1.27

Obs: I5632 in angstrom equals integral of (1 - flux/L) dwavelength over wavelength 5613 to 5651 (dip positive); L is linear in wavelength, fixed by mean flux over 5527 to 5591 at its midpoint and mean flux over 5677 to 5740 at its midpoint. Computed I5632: 3.35 angstrom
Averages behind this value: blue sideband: 3.4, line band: 3.6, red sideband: 4.53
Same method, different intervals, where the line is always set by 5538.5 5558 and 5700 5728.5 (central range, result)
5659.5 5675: 0.9 angstrom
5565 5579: 0.9 angstrom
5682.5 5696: 0.0 angstrom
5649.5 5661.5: 0.0 angstrom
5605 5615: -0.7 angstrom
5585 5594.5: -2.7 angstrom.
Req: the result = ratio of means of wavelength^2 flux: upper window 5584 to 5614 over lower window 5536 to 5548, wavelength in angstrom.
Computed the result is 1.4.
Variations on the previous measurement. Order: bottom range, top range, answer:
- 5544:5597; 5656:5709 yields 1.19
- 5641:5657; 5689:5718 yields 1.21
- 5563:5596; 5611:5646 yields 0.96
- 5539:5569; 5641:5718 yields 1.31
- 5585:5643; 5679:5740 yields 1.23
